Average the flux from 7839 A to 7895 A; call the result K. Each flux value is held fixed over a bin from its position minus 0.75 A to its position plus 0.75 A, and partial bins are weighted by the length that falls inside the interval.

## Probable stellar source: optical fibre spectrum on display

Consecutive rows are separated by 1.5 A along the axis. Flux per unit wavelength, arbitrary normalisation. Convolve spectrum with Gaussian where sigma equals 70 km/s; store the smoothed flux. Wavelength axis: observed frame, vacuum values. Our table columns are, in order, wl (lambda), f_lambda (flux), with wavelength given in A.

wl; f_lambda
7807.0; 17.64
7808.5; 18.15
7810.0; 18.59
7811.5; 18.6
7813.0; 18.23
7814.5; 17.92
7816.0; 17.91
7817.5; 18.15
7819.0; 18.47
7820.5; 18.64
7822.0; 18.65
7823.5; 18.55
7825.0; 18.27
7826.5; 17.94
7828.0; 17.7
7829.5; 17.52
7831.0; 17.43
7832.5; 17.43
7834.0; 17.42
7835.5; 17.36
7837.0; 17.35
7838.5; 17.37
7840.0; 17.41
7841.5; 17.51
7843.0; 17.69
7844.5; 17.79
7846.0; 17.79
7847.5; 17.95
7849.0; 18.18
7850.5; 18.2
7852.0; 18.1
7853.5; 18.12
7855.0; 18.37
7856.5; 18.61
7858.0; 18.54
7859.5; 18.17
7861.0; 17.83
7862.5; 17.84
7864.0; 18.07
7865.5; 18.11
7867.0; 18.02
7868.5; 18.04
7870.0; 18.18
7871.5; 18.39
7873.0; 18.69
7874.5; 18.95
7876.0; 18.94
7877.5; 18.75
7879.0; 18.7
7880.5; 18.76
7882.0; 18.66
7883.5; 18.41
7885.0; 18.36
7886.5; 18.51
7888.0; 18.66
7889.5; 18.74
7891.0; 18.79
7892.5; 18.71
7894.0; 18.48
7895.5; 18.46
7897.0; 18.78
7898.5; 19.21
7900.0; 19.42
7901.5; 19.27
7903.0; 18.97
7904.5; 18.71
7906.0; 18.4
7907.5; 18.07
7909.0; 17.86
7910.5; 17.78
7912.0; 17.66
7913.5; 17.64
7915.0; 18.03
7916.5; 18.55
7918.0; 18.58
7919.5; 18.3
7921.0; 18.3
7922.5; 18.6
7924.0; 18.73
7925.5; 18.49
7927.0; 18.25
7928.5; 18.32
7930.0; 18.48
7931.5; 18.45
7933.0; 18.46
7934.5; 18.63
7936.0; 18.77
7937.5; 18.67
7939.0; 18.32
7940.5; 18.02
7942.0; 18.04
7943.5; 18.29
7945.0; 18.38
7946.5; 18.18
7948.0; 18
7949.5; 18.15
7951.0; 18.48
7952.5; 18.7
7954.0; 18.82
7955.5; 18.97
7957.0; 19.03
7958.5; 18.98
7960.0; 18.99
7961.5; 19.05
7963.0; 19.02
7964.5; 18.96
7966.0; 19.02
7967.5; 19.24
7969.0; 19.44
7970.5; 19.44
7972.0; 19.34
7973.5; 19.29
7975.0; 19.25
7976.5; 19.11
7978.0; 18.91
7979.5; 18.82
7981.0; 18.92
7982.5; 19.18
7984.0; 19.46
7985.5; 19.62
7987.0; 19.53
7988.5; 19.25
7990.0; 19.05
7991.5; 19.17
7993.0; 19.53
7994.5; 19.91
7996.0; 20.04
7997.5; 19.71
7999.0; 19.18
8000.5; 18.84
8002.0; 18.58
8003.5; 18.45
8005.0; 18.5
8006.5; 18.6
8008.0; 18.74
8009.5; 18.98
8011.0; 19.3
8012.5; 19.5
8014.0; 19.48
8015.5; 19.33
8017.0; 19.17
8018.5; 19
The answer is 18.3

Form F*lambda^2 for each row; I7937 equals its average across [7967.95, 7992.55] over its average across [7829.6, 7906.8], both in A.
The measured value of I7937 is 1.1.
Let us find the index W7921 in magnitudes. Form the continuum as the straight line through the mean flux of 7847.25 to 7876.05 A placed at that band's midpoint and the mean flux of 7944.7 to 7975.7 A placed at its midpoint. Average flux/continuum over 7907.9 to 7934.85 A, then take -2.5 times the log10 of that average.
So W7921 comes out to 0.02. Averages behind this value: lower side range 18.3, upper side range 18.9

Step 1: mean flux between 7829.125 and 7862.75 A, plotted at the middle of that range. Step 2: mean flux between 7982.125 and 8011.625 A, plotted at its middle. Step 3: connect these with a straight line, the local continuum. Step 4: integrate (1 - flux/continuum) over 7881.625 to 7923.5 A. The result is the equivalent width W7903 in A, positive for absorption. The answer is -0.4 A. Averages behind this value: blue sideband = 17.8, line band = 18.5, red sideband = 19.2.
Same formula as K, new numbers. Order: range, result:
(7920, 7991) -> 18.8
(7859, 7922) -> 18.4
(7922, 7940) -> 18.5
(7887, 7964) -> 18.5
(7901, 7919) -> 18.3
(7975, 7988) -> 19.2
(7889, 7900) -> 18.8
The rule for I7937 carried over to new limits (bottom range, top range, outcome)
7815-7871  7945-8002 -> 1.10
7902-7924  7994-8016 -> 1.07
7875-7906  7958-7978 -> 1.04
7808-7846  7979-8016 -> 1.12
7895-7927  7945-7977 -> 1.04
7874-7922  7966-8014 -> 1.06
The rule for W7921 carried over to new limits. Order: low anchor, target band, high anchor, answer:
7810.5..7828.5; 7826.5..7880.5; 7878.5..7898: 0.02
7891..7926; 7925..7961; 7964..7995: 0.02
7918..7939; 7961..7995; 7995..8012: -0.02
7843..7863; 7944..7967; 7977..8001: 0.02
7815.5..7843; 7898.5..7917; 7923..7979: 0.00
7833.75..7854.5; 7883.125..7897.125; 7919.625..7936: -0.03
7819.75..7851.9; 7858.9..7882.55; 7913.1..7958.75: -0.02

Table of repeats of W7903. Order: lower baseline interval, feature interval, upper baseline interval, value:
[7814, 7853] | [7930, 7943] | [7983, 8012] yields 0.2 A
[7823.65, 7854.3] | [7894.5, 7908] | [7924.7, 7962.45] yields -0.5 A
